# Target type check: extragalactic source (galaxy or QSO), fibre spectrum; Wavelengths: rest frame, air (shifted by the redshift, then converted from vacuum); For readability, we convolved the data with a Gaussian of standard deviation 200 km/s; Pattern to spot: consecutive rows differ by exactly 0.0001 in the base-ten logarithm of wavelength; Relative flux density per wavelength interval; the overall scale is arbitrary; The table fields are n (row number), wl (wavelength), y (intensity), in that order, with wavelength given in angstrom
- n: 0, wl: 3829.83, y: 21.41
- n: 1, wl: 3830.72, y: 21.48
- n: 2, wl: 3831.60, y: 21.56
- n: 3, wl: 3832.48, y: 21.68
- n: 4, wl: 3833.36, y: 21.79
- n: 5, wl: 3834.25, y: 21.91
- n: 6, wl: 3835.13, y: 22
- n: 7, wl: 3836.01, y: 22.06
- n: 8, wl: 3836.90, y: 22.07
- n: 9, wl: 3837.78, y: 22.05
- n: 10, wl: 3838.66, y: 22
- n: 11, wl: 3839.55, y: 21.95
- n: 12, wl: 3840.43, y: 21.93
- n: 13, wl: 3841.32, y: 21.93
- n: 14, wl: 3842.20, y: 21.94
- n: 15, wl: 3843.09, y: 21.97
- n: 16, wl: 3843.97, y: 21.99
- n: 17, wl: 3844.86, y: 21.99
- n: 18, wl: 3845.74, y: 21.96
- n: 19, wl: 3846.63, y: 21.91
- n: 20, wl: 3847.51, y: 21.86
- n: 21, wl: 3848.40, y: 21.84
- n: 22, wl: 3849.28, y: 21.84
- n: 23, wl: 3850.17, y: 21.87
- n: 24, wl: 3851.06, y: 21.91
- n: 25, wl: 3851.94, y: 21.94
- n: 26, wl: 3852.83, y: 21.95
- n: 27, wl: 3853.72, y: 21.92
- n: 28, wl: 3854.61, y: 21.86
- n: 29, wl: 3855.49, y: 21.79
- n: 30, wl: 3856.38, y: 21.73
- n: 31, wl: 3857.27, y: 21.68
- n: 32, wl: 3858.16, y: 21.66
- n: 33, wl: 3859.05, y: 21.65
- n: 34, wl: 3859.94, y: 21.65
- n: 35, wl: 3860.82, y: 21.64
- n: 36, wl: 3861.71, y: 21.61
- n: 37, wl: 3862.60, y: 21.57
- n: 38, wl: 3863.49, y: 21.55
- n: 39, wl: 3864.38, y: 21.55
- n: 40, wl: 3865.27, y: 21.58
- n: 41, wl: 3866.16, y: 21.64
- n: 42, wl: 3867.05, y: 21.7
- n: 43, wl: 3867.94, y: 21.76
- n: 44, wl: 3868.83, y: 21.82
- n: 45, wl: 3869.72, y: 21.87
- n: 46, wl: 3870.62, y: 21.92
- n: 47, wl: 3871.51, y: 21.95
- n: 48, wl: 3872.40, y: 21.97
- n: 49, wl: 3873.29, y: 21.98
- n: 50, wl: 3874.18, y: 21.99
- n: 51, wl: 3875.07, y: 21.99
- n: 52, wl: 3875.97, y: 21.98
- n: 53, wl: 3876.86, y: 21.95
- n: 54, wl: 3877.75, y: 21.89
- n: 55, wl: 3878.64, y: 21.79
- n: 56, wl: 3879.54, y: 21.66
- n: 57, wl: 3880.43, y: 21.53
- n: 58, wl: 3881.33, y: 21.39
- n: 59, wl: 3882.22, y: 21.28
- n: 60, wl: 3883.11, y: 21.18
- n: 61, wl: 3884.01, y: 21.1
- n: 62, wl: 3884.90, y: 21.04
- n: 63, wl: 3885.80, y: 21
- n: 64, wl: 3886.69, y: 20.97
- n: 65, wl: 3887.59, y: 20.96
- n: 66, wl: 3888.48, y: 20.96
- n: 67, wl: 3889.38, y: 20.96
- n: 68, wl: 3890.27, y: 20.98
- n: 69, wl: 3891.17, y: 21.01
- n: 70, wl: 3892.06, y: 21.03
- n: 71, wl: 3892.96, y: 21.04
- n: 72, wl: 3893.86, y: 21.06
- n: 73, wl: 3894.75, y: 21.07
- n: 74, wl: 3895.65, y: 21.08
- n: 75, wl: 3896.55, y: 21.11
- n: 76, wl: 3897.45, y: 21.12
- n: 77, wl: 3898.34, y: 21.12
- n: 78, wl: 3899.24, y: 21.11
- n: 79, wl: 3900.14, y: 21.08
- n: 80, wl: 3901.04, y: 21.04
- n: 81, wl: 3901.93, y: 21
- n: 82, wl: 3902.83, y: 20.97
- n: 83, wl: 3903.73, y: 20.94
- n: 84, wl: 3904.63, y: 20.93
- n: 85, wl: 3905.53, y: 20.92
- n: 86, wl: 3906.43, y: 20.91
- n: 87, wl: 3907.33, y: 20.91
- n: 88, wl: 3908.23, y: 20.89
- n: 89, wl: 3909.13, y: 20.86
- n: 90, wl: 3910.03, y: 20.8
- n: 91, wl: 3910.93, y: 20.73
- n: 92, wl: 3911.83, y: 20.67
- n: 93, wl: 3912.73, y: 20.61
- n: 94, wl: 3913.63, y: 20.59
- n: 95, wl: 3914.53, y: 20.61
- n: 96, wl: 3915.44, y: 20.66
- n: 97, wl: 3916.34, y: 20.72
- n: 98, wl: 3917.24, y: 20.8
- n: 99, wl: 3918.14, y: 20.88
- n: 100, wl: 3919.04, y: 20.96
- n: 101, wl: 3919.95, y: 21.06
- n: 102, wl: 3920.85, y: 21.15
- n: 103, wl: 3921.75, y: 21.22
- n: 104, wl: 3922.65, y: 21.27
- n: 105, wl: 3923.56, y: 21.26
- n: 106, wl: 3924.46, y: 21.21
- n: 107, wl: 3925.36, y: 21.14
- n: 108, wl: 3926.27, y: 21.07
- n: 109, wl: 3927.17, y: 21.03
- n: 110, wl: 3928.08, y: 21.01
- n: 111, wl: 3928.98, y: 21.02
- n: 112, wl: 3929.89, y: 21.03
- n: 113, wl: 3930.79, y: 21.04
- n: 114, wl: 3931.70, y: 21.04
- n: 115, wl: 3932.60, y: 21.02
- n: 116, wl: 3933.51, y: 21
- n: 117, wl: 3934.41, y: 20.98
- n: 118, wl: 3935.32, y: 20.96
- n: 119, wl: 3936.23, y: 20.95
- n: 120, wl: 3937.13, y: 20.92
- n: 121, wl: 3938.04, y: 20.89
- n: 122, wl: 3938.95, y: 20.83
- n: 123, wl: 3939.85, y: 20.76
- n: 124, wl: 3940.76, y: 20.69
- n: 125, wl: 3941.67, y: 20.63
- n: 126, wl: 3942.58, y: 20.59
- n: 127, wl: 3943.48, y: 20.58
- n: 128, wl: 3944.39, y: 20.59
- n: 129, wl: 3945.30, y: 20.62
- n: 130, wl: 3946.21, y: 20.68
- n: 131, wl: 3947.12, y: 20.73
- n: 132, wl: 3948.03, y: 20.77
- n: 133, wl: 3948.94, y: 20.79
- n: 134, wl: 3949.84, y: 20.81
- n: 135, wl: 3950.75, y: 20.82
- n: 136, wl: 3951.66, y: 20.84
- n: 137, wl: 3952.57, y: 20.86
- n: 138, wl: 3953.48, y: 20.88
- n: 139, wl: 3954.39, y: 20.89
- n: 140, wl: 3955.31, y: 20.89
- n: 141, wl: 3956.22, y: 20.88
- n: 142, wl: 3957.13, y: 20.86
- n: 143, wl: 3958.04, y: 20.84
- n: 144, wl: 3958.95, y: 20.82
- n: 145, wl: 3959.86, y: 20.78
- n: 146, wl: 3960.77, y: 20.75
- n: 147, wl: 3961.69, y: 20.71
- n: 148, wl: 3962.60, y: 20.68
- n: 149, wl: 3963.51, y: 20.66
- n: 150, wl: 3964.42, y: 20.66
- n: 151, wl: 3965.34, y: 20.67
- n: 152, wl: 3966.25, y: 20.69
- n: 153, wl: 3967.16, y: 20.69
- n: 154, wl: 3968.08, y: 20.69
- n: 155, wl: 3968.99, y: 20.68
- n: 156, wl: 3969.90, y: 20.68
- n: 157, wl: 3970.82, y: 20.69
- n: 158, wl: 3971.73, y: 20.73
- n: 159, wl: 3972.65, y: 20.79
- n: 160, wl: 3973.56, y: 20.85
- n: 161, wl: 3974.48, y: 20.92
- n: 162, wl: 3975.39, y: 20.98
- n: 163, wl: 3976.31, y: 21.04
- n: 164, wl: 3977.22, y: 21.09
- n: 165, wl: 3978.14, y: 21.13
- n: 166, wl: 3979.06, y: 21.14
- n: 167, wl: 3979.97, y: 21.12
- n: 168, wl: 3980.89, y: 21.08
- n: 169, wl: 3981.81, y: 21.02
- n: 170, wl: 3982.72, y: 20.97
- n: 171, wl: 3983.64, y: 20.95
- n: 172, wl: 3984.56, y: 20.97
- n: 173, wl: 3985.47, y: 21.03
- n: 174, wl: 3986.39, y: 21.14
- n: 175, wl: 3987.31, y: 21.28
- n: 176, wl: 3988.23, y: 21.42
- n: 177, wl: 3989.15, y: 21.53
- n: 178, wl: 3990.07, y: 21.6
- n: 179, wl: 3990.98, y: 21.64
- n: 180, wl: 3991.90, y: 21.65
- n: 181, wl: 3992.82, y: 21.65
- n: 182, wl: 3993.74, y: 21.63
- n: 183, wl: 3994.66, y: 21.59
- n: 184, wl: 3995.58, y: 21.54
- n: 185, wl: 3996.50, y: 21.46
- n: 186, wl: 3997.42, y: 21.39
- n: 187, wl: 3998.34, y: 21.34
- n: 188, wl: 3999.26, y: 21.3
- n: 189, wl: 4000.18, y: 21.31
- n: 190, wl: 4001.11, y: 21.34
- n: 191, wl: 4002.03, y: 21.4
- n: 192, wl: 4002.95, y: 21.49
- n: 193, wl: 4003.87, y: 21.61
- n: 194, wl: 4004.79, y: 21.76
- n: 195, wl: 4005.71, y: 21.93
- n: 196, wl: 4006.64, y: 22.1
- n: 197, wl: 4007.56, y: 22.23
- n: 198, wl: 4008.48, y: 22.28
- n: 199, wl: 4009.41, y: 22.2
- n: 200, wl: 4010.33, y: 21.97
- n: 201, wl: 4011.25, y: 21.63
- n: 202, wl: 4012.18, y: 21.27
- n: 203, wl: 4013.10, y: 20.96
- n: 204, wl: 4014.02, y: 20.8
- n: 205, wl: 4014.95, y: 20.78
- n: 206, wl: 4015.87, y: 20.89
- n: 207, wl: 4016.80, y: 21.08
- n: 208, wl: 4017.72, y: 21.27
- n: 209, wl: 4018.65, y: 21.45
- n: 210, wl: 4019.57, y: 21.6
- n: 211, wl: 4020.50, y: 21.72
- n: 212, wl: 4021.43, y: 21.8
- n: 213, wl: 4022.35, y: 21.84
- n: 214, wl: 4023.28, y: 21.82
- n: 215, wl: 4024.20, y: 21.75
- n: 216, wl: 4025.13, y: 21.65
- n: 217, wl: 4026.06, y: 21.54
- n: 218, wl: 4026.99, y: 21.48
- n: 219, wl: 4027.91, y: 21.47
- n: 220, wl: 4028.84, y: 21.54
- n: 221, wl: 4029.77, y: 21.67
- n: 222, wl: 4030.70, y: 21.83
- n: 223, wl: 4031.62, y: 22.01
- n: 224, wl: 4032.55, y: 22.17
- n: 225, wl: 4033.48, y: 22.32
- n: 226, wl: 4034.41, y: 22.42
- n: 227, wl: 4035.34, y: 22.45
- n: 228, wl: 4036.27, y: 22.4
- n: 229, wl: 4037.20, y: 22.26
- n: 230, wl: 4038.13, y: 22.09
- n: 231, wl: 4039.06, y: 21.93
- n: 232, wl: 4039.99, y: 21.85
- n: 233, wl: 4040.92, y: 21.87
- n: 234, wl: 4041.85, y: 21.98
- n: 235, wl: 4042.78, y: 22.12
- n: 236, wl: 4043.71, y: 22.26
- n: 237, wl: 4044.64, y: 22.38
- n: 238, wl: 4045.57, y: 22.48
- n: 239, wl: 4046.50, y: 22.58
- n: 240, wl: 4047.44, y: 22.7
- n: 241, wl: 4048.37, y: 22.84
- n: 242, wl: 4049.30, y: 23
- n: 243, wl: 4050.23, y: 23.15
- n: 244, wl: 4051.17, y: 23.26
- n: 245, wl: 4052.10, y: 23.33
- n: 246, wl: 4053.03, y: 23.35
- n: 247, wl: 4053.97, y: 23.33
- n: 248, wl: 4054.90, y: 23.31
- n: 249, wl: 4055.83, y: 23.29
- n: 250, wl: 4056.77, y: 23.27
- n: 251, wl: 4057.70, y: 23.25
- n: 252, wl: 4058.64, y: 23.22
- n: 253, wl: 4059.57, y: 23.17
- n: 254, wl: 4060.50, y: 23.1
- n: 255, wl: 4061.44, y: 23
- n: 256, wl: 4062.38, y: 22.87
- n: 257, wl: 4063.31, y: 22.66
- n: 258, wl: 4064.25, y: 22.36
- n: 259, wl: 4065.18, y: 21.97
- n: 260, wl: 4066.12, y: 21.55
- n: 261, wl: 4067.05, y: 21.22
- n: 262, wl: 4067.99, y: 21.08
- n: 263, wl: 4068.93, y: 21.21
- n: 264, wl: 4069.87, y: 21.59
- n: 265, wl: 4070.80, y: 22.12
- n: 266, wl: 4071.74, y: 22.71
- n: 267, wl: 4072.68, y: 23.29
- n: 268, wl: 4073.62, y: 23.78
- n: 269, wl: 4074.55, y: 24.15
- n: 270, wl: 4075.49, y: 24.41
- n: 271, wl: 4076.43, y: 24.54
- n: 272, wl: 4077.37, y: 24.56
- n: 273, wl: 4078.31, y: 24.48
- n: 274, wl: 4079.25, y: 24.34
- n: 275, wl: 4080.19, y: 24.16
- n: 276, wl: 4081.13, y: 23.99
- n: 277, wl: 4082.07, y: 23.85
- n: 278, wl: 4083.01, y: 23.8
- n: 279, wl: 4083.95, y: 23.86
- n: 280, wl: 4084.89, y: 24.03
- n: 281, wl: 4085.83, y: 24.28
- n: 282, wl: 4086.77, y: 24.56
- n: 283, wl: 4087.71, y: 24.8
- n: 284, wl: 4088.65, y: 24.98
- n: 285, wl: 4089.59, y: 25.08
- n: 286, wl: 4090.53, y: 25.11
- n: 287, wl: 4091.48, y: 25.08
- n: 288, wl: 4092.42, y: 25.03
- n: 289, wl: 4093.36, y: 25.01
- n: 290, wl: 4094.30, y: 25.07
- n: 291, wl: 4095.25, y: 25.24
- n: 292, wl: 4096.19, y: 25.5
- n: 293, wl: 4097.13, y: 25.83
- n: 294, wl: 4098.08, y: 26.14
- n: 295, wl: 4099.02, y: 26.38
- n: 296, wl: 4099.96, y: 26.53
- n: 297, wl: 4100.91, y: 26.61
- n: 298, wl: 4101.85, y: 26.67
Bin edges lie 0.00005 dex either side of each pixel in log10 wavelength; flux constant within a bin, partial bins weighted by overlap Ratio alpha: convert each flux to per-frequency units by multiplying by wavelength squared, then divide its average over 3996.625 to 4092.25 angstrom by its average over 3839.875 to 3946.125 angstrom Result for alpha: 1.1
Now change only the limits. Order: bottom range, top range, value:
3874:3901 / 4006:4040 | 1.09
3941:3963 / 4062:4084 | 1.18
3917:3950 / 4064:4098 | 1.23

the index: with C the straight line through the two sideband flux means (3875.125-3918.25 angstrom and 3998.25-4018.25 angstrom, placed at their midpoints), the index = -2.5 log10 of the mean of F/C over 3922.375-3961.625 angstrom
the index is 0.02 mag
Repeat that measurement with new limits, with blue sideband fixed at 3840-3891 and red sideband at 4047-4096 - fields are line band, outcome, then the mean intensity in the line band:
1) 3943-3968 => 0.087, 20.8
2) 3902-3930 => 0.061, 20.9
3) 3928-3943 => 0.071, 20.9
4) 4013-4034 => 0.076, 21.6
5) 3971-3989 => 0.083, 21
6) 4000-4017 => 0.070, 21.5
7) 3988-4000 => 0.064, 21.5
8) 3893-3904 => 0.046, 21.1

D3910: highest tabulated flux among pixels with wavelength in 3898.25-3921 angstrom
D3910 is 21.15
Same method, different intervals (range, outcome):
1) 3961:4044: 22.45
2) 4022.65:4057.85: 23.35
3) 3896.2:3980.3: 21.27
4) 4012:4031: 21.84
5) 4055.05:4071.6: 23.29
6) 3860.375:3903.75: 21.99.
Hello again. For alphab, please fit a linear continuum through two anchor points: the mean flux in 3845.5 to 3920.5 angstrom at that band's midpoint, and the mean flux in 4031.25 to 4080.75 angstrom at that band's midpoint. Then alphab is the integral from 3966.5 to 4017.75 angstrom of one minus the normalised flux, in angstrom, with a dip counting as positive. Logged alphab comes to 2.24 angstrom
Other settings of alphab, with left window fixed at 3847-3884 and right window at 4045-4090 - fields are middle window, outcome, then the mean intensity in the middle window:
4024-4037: 0.6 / 21.9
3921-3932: 0.5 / 21.1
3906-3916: 0.6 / 20.7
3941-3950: 0.7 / 20.7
